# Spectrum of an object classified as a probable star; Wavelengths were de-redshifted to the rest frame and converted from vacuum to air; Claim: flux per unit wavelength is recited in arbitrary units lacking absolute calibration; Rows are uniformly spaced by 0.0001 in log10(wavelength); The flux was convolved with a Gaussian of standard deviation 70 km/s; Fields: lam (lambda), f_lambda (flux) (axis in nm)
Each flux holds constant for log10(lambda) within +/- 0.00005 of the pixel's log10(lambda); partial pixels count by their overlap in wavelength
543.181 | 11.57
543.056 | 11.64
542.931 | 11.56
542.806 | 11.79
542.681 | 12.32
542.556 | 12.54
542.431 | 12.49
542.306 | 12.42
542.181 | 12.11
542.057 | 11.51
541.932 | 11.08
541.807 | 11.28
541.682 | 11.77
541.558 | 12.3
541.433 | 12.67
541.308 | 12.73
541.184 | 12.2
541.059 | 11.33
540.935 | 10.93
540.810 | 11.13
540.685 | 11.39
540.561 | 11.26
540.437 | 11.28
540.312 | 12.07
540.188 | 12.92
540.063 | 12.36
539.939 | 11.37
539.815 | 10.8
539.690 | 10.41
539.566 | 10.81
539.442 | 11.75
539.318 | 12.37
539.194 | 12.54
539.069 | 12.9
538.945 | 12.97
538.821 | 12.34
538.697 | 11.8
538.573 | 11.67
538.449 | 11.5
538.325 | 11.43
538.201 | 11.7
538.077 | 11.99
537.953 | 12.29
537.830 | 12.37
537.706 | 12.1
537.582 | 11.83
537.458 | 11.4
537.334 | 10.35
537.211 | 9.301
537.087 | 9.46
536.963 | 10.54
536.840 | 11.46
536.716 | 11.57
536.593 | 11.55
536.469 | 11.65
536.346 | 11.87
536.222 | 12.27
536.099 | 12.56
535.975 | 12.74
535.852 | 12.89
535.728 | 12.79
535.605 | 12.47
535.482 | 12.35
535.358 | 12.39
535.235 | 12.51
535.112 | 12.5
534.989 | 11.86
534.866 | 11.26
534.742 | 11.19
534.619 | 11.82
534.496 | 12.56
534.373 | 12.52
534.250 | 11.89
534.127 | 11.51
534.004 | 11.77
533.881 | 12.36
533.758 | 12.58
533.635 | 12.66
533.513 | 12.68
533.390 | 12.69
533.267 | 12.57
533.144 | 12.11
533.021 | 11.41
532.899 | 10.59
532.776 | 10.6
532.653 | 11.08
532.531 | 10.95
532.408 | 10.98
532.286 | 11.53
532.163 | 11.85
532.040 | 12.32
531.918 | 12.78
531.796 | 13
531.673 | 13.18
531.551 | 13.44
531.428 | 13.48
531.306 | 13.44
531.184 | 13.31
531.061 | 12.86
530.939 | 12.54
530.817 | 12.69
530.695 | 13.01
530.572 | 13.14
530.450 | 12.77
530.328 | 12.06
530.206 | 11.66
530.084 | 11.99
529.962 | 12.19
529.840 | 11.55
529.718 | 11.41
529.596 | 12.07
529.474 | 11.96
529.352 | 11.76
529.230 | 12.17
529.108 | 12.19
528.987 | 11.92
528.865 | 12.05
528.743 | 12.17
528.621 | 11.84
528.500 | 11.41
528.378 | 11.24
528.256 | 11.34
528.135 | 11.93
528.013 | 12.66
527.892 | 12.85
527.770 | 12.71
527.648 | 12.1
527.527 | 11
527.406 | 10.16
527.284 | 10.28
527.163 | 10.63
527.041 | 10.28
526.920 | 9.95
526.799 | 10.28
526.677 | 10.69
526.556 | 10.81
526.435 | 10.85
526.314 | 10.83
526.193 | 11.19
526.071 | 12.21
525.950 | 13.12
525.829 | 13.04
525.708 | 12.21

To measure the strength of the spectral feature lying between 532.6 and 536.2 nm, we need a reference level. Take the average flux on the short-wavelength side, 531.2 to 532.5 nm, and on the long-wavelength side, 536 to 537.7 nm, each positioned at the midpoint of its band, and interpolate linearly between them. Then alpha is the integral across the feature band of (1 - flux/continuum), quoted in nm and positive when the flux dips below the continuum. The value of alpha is -0.06 nm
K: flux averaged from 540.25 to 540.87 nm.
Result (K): 11.4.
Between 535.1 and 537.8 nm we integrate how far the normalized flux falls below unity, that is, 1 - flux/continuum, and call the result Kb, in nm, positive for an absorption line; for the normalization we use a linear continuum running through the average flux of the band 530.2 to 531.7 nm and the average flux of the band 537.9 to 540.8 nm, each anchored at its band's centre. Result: 0.10 nm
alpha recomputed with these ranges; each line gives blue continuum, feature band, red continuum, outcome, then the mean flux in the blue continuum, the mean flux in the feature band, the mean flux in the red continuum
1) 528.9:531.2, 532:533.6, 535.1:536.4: 0.09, 12.3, 11.7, 12.5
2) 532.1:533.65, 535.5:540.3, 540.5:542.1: -0.05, 11.6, 11.8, 11.7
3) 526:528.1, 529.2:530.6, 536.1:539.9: -0.09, 11.2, 12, 11.6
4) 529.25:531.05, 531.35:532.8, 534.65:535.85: 0.01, 12.2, 12.2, 12.2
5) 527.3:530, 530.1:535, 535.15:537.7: -0.19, 11.8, 12.2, 11.7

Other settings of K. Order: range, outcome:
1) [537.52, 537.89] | 12.1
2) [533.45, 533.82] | 12.7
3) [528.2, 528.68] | 11.5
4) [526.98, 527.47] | 10.3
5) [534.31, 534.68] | 12.3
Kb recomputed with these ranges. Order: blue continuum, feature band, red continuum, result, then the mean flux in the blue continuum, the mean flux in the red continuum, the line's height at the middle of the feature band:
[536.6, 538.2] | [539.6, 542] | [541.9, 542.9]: 0.03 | 11.3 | 12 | 11.8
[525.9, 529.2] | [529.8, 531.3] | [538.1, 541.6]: -0.13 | 11.4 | 11.8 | 11.5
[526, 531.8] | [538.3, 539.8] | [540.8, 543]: 0.01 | 11.9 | 11.9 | 11.9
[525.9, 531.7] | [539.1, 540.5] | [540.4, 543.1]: 0.01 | 11.9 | 11.8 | 11.8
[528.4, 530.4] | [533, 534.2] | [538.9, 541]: -0.04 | 11.9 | 11.7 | 11.8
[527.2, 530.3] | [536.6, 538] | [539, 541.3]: 0.07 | 11.8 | 11.7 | 11.7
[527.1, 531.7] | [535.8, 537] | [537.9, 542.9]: 0.00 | 12.1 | 11.9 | 12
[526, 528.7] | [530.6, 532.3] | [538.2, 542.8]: -0.21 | 11.3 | 11.9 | 11.4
